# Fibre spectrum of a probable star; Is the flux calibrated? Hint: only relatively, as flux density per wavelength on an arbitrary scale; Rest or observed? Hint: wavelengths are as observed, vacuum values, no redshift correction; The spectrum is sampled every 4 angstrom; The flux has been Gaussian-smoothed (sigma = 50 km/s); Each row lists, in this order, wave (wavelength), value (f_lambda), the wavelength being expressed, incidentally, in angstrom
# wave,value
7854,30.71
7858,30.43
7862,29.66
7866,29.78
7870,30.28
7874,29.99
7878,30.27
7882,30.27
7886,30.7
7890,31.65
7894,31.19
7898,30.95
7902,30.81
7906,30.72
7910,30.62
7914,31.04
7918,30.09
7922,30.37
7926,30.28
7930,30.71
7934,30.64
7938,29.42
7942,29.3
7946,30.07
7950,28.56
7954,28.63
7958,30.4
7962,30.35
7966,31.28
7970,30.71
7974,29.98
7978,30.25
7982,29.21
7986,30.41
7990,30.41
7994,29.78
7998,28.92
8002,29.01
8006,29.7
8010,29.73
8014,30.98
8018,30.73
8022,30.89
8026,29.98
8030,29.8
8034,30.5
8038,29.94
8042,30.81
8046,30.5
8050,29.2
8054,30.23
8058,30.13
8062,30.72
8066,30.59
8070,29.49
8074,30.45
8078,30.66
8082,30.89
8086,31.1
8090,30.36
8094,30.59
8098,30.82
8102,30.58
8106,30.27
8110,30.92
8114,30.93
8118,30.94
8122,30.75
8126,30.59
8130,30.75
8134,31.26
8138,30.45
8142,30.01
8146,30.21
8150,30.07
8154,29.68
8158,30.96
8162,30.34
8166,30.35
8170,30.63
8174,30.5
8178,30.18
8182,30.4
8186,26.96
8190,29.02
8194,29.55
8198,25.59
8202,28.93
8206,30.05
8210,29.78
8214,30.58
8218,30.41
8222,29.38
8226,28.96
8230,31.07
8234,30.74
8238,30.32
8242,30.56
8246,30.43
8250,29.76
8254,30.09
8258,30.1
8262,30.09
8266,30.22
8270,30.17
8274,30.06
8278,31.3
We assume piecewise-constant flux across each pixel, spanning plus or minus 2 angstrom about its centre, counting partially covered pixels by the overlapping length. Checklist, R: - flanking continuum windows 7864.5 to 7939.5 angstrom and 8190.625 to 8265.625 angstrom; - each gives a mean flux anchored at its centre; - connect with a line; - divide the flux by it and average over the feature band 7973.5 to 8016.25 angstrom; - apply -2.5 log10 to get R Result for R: 0.017 mag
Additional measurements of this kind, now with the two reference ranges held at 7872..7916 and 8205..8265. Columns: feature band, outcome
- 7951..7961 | 0.041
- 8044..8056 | 0.018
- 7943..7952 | 0.049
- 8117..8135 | -0.017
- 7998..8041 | 0.016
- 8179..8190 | 0.050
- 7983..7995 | 0.015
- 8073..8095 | -0.010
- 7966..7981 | 0.009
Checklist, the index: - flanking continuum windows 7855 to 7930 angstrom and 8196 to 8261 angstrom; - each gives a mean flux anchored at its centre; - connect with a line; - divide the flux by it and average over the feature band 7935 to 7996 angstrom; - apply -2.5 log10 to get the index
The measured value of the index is 0.02 mag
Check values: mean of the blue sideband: 30.5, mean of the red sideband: 29.8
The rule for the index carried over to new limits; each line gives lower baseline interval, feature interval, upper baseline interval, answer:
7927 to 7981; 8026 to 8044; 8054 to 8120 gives 0.00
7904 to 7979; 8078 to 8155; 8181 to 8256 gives -0.03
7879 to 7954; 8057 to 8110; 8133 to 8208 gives -0.02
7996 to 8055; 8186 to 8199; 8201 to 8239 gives 0.07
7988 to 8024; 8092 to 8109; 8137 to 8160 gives -0.02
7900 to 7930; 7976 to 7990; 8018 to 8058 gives 0.01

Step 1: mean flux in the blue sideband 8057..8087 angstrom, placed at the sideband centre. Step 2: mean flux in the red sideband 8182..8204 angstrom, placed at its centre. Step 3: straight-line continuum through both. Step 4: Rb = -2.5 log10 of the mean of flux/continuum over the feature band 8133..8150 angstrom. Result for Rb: -0.04 mag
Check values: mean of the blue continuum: 30.5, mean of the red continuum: 28.2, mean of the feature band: 30.4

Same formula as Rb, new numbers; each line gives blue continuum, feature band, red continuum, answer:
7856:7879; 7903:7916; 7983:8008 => -0.03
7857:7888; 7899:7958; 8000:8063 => 0.00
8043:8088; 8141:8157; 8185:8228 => -0.02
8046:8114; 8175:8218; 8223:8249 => 0.04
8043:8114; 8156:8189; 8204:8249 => 0.01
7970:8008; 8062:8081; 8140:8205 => -0.02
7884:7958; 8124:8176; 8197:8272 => -0.02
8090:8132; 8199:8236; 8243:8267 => 0.01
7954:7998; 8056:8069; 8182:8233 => -0.02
